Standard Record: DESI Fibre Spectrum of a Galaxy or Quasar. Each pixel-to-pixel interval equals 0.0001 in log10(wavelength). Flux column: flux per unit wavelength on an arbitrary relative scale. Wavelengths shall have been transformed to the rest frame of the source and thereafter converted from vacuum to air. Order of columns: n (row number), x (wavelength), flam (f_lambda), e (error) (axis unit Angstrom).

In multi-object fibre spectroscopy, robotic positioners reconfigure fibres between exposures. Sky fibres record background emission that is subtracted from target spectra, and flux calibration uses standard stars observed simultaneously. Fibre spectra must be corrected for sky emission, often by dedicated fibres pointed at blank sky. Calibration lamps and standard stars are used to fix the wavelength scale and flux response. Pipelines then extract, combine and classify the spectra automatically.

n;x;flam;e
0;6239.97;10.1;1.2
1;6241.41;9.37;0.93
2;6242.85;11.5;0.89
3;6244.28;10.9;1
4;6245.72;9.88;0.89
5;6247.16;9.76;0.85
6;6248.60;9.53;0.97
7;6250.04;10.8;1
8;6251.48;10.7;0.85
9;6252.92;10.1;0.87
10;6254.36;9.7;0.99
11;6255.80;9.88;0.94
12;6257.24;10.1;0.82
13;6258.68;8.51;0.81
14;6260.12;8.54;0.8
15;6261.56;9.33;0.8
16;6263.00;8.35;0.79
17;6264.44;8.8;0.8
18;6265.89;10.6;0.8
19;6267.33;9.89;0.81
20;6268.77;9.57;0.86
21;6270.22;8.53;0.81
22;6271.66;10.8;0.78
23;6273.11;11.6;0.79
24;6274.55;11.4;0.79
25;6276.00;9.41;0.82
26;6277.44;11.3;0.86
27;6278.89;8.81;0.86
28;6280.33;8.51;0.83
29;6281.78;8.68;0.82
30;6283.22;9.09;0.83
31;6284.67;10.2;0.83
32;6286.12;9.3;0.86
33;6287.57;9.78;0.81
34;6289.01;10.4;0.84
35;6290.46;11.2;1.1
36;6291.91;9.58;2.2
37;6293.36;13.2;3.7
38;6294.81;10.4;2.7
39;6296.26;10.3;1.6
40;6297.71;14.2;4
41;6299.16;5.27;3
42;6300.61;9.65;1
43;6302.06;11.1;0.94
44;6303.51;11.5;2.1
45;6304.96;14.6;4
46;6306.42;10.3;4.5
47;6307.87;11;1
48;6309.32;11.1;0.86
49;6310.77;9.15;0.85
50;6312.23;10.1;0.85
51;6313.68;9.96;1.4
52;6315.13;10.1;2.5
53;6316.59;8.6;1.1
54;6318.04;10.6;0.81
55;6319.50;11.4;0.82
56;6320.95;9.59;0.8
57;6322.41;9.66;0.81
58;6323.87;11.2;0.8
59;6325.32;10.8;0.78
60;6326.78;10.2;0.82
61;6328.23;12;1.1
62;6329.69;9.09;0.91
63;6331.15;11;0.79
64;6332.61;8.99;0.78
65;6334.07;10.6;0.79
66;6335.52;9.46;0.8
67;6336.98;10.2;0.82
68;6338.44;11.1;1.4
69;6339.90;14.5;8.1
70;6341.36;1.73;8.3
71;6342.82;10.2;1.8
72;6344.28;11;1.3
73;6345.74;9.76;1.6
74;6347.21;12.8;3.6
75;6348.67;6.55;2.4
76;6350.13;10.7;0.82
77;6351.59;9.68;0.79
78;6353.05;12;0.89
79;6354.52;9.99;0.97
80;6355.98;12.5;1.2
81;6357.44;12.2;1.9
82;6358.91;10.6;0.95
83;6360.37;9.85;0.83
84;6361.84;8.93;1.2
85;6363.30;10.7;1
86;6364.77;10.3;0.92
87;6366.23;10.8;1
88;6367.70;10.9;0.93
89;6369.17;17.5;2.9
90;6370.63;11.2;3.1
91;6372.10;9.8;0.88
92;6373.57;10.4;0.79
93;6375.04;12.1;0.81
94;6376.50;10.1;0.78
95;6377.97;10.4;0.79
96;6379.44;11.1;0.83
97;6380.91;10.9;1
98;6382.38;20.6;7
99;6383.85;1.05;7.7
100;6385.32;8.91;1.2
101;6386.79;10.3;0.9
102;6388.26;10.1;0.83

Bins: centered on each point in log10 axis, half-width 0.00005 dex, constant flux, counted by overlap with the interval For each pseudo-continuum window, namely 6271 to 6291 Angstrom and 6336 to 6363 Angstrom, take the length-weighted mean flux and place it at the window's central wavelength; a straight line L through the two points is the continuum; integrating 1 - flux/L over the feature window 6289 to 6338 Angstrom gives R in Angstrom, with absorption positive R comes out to -1.8 Angstrom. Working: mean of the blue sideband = 10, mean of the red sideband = 10.2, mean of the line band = 10.5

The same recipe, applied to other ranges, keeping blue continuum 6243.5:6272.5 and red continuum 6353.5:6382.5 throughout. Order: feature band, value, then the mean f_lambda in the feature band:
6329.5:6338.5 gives 0.7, 10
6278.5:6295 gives 0.4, 9.94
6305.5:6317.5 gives 0.5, 10.1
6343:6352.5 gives 0.8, 10.1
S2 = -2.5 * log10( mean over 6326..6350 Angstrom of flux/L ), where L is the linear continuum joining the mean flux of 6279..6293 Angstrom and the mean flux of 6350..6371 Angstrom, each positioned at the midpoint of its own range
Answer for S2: 0.08 mag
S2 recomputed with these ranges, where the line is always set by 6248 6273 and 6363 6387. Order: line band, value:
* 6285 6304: -0.04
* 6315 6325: 0.02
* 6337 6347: 0.08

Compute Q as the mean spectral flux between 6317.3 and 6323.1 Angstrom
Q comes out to 10.3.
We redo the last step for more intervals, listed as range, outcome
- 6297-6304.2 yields 10.3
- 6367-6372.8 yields 12.4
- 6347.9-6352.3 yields 9.02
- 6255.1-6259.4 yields 9.5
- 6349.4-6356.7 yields 11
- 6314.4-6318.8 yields 9.77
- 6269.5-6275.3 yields 10.6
